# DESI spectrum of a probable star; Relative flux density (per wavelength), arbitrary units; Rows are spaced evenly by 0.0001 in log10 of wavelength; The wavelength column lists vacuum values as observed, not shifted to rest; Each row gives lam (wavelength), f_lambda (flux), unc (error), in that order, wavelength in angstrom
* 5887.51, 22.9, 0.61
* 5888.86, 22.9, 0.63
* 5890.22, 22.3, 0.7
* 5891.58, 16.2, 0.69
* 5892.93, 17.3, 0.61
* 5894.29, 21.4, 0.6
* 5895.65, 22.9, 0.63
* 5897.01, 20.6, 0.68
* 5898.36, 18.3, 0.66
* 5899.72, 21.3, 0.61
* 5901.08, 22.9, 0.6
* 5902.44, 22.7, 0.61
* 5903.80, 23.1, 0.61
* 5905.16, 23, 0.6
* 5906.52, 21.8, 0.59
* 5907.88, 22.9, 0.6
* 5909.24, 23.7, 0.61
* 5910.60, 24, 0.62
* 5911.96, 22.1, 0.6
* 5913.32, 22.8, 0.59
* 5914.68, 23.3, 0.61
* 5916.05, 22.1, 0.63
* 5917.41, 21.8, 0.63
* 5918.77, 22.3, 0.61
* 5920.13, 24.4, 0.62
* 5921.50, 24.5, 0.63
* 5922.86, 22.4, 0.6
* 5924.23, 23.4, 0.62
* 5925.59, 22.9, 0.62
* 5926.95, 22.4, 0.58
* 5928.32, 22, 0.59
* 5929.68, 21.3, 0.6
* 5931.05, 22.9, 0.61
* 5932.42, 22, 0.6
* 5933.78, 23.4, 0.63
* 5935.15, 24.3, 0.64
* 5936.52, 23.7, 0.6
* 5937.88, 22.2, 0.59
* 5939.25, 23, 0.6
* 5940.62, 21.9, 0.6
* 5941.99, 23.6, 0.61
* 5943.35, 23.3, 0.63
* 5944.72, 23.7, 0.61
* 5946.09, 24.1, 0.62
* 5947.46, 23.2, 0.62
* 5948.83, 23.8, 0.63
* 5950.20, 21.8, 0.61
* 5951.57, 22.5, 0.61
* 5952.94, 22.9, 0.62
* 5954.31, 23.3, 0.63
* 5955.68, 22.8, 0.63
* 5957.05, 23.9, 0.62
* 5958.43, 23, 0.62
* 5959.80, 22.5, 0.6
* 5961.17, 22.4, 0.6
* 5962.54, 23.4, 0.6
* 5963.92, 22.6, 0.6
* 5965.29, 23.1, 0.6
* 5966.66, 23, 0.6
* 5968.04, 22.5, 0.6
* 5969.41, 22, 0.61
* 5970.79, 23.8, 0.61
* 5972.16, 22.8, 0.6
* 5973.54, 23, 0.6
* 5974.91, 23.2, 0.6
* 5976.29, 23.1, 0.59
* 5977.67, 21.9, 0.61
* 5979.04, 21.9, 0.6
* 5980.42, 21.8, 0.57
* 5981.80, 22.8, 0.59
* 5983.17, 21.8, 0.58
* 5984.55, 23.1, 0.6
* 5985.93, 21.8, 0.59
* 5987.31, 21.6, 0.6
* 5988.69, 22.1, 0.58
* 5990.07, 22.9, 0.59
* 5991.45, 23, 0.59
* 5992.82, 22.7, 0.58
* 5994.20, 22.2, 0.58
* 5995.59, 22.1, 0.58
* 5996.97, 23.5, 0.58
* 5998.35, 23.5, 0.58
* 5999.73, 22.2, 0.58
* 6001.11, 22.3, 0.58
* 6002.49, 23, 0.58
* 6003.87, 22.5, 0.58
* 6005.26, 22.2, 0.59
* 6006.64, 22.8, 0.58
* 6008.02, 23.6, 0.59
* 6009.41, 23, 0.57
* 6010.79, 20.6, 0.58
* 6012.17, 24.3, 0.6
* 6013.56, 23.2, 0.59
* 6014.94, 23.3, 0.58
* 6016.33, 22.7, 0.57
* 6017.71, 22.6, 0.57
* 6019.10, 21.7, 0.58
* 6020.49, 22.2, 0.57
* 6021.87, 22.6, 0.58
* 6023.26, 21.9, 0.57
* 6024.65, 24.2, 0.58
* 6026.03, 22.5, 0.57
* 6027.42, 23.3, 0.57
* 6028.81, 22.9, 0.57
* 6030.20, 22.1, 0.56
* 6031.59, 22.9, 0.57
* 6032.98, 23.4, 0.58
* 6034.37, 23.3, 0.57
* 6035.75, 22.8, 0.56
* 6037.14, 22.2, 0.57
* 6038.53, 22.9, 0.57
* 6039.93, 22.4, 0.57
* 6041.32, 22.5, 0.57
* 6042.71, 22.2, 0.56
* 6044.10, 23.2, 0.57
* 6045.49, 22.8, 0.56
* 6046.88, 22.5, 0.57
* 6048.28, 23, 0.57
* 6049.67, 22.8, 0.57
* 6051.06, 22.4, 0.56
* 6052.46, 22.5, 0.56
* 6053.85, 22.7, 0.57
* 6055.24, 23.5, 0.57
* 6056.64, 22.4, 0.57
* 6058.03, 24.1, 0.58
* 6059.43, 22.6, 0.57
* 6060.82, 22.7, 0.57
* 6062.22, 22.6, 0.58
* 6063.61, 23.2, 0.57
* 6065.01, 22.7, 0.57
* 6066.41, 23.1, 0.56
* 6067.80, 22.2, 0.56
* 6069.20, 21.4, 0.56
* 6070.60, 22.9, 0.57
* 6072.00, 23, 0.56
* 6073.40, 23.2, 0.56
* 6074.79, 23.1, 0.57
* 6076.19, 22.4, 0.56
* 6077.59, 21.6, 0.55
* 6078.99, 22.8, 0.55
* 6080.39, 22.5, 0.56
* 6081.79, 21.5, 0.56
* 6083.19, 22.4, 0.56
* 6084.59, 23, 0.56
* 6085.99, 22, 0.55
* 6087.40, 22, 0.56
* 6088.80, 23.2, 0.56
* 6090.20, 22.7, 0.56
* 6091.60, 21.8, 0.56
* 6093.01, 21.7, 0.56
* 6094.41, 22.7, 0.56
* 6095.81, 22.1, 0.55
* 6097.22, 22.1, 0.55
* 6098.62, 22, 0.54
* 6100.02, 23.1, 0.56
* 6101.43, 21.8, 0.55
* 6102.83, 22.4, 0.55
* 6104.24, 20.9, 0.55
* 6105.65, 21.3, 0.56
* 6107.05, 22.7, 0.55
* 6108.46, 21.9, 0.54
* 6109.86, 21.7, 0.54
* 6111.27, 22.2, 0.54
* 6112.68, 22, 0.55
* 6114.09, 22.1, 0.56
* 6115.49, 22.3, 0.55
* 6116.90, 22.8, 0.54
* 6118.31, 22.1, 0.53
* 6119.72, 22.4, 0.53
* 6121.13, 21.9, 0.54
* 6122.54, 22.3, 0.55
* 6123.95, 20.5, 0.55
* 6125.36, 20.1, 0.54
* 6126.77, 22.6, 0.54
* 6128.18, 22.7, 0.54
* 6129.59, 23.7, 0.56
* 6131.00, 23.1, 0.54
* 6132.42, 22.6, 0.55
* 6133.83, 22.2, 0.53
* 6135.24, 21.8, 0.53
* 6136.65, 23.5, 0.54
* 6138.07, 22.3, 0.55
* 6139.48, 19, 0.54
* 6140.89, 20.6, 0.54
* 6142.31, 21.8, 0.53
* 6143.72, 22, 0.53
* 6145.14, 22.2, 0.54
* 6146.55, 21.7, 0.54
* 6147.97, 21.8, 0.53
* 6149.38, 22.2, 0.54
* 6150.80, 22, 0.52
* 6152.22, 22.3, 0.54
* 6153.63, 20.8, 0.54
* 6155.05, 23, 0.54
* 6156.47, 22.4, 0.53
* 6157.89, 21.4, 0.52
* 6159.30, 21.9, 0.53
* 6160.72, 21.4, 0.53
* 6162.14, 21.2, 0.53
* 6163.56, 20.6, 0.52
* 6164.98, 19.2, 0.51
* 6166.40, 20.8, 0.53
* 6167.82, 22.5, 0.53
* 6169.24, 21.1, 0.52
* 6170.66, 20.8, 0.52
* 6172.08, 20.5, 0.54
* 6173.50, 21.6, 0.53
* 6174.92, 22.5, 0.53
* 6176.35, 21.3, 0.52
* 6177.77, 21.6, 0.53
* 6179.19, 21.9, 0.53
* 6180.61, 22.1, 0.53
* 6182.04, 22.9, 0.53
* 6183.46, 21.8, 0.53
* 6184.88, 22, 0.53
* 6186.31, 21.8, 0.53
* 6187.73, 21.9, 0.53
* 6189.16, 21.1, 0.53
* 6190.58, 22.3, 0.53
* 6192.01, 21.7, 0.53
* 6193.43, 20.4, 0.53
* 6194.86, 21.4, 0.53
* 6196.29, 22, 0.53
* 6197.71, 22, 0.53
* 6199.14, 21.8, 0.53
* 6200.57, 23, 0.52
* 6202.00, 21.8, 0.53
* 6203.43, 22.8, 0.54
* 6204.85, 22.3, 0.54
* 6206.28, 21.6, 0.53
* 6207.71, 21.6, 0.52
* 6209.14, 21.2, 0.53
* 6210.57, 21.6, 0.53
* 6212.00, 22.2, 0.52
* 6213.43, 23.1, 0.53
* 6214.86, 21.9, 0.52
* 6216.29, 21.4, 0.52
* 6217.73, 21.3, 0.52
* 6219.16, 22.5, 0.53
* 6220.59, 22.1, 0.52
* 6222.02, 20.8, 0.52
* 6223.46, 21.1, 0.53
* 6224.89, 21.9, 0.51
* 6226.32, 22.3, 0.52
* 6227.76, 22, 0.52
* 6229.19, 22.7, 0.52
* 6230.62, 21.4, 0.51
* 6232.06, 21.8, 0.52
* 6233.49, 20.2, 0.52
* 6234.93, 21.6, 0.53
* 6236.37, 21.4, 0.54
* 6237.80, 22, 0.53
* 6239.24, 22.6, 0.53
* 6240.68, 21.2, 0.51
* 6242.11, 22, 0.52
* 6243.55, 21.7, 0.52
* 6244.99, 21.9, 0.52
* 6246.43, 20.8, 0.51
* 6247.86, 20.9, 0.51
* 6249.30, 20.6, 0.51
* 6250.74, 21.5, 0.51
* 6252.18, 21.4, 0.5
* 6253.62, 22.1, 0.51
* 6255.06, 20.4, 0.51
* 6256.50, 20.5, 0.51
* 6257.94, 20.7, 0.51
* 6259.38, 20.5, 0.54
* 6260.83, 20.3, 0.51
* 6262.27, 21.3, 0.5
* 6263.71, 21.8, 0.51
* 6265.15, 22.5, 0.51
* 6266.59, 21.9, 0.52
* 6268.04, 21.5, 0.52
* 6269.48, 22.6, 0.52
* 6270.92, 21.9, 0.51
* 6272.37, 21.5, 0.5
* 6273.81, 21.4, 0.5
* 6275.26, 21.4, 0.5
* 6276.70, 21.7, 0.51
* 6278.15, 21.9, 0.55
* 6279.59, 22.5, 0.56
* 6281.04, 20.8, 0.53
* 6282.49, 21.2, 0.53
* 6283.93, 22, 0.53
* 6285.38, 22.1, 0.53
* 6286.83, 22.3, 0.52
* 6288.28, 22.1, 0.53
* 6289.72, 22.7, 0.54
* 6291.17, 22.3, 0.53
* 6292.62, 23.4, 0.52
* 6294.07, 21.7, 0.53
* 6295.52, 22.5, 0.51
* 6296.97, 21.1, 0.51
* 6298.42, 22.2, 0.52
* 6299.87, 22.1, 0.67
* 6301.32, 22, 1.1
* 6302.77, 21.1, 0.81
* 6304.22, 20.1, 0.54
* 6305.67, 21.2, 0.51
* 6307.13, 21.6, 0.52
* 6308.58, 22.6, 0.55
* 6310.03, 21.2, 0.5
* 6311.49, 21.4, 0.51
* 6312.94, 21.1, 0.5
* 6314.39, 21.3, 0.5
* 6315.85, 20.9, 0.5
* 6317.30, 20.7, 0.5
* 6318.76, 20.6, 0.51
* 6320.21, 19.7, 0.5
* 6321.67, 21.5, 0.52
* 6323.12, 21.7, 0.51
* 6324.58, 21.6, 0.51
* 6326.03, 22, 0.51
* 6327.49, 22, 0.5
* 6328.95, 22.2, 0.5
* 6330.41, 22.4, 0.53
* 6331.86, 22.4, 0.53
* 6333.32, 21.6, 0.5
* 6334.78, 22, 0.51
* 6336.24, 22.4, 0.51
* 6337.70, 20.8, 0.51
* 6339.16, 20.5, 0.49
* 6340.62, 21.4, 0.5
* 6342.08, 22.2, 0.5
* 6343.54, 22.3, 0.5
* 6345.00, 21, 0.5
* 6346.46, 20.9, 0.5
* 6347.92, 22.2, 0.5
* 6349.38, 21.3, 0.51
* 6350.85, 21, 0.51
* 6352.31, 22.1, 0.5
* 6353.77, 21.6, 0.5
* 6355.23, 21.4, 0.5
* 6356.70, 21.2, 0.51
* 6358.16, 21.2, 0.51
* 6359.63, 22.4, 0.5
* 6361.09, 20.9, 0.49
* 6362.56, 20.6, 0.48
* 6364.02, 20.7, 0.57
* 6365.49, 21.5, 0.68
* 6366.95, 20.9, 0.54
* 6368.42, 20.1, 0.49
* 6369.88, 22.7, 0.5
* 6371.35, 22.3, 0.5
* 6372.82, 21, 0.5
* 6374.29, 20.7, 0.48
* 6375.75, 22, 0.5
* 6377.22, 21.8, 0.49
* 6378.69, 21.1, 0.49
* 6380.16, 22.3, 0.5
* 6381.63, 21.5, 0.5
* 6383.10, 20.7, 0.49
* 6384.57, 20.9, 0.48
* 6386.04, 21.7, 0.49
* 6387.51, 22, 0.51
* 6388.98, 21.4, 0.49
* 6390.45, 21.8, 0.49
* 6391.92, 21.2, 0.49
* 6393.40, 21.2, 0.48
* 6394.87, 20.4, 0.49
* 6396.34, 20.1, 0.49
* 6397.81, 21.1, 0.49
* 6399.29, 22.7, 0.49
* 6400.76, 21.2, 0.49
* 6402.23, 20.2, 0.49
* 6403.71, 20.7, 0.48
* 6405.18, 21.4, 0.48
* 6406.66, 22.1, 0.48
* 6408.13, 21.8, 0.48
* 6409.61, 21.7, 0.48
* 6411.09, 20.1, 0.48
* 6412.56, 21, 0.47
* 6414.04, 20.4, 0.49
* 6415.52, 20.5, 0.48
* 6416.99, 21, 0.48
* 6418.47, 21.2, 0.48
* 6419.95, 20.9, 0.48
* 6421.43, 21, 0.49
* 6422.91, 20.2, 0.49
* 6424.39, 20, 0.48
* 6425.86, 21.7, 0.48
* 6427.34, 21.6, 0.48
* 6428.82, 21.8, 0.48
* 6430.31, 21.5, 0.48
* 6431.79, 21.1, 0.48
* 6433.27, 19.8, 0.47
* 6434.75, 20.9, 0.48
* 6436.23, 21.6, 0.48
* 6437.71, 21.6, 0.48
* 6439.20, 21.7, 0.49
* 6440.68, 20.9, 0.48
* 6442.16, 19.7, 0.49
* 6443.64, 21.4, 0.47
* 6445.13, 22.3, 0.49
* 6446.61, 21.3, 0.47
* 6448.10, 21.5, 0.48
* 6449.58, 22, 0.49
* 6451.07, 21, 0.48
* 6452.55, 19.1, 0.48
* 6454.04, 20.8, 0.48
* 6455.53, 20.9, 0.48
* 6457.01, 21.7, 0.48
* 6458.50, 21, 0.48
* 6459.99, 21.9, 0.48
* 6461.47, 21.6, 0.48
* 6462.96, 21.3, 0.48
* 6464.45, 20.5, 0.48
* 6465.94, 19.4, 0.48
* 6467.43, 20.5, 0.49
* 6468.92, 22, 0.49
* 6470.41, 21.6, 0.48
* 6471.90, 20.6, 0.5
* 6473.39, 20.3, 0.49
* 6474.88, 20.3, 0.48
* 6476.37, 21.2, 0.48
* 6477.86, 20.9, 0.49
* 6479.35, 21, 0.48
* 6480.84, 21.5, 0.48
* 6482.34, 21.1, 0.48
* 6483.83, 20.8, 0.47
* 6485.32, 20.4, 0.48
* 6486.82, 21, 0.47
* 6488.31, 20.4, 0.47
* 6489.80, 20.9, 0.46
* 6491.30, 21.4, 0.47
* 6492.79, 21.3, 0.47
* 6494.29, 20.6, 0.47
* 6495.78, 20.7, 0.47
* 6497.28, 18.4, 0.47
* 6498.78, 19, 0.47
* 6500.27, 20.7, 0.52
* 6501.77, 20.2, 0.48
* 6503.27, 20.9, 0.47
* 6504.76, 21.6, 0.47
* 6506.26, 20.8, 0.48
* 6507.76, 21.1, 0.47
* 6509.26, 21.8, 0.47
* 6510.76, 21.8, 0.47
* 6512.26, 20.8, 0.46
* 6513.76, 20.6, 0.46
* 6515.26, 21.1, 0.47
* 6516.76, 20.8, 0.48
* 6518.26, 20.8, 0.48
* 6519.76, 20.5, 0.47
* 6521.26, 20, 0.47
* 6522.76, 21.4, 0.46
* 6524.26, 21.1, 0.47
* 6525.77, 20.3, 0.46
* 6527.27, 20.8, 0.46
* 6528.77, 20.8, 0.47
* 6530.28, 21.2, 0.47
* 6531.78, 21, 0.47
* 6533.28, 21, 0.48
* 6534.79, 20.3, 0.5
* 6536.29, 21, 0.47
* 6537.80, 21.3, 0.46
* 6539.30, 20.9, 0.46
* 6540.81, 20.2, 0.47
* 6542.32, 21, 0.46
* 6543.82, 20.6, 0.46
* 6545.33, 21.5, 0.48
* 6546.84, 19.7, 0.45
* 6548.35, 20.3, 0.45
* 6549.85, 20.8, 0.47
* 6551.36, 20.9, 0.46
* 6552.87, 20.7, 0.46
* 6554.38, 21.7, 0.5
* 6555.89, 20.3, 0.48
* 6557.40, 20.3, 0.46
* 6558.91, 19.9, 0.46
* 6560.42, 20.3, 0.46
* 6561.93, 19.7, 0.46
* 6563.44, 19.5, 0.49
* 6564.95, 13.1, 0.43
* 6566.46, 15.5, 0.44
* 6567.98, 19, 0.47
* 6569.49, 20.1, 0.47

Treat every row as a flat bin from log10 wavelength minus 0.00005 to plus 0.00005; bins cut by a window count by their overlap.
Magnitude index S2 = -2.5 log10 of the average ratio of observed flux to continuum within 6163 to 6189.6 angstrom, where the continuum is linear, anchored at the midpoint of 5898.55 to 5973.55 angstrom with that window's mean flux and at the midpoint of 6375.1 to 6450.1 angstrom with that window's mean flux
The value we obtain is 0.03 mag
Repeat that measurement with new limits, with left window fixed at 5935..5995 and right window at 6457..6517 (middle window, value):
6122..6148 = 0.01 mag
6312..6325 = 0.02 mag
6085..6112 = 0.01 mag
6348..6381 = -0.01 mag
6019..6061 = -0.01 mag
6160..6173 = 0.06 mag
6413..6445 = 0.00 mag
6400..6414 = 0.00 mag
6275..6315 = -0.01 mag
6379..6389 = -0.01 mag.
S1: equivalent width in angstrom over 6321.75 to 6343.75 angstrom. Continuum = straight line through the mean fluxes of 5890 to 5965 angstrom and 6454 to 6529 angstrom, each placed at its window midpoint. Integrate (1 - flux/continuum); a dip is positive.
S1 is -0.51 angstrom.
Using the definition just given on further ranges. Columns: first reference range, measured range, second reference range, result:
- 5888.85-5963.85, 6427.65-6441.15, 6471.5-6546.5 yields -0.14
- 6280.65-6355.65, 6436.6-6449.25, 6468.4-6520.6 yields -0.16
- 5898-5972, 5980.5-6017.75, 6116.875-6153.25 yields -0.12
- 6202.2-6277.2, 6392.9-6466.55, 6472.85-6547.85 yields -0.10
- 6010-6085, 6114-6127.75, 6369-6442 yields 0.29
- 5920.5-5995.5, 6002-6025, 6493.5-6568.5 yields -0.15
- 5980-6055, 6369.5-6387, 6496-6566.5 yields -0.37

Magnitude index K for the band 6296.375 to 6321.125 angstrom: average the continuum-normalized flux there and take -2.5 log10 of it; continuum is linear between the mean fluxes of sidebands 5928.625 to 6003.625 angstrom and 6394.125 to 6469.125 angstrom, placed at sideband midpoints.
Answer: 0.01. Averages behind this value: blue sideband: 22.8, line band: 21.2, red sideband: 21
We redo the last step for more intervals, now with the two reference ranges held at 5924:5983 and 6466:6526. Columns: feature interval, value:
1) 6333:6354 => -0.01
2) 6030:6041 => -0.01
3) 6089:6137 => 0.00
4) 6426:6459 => -0.01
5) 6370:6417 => 0.00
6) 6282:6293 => -0.03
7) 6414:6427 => 0.01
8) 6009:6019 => -0.01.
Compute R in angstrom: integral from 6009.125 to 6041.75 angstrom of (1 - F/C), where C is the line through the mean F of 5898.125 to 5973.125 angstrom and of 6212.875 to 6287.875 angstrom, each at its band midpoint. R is -0.4 angstrom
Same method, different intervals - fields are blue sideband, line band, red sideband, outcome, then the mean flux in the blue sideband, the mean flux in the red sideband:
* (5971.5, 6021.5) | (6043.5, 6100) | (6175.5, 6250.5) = -0.7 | 22.6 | 21.8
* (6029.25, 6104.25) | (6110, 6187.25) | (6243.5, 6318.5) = 1.3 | 22.6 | 21.5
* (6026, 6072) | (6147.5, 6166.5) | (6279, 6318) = 0.7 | 22.8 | 21.7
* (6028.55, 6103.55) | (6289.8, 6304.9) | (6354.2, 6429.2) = -0.2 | 22.6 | 21.2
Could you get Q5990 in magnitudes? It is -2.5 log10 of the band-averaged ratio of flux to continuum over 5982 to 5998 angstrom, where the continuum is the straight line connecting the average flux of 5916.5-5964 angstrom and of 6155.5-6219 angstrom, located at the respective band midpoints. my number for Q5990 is 0.011 mag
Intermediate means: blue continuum 23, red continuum 21.7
